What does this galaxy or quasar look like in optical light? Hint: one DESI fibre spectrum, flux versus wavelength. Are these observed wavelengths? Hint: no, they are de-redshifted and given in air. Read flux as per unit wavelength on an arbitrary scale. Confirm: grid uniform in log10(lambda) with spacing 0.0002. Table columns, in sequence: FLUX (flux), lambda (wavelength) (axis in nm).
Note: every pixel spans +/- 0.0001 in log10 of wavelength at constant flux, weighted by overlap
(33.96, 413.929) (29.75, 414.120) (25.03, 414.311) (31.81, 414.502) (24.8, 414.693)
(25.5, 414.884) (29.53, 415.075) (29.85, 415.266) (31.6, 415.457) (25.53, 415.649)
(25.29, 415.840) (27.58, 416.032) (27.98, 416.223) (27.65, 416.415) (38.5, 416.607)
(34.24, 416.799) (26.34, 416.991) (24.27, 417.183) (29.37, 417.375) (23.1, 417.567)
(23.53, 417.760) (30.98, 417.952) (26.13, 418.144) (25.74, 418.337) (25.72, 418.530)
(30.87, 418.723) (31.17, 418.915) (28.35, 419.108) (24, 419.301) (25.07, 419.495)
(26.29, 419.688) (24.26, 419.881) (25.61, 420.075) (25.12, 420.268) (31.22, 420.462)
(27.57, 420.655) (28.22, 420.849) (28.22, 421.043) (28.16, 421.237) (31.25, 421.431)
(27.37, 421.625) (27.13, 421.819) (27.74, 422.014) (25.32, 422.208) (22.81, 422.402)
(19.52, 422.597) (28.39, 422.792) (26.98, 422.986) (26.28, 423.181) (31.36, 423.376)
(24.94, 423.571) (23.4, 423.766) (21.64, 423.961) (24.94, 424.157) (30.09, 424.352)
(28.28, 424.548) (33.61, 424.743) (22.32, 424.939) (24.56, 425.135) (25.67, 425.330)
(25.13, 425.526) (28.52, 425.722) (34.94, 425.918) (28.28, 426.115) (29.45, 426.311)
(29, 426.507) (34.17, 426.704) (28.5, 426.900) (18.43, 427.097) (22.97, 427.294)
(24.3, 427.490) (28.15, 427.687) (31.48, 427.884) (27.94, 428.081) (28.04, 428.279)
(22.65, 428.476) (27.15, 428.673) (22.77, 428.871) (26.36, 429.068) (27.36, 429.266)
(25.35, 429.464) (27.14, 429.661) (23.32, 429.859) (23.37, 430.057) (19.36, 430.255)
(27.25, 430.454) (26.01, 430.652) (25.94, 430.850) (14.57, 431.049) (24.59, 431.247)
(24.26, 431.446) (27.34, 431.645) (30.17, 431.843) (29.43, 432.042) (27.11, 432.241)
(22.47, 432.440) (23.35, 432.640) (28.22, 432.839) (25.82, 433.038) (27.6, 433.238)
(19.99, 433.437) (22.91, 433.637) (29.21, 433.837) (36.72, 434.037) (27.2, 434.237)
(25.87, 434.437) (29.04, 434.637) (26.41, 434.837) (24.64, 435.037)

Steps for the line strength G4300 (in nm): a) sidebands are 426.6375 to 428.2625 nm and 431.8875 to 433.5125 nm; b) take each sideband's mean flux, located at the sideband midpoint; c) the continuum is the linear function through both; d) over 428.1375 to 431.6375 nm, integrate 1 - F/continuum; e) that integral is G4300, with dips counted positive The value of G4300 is 0.24 nm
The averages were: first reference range 26.9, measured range 24.6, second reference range 25.7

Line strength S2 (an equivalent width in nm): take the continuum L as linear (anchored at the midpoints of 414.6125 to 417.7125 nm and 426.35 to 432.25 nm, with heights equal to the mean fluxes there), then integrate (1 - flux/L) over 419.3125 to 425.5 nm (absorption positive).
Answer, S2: 0.122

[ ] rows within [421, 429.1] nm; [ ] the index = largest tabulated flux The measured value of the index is 34.94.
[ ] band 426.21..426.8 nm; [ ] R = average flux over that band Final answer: 30.9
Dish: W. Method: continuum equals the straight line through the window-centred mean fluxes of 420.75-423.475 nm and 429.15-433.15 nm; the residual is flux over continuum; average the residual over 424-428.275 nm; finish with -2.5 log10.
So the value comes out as -0.056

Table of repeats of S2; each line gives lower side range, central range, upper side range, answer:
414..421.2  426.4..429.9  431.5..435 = 0.09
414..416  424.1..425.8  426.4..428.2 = 0.02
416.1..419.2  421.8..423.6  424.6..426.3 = 0.13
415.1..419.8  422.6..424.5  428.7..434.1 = 0.05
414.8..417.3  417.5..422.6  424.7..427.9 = 0.25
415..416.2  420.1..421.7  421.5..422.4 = -0.08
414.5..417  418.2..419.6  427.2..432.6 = 0.05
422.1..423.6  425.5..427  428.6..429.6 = -0.24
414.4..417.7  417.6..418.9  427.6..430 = 0.04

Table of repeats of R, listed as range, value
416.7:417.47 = 28.6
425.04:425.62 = 25.2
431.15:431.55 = 24.4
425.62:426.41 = 30.3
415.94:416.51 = 27.8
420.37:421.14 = 28.8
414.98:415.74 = 29.1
